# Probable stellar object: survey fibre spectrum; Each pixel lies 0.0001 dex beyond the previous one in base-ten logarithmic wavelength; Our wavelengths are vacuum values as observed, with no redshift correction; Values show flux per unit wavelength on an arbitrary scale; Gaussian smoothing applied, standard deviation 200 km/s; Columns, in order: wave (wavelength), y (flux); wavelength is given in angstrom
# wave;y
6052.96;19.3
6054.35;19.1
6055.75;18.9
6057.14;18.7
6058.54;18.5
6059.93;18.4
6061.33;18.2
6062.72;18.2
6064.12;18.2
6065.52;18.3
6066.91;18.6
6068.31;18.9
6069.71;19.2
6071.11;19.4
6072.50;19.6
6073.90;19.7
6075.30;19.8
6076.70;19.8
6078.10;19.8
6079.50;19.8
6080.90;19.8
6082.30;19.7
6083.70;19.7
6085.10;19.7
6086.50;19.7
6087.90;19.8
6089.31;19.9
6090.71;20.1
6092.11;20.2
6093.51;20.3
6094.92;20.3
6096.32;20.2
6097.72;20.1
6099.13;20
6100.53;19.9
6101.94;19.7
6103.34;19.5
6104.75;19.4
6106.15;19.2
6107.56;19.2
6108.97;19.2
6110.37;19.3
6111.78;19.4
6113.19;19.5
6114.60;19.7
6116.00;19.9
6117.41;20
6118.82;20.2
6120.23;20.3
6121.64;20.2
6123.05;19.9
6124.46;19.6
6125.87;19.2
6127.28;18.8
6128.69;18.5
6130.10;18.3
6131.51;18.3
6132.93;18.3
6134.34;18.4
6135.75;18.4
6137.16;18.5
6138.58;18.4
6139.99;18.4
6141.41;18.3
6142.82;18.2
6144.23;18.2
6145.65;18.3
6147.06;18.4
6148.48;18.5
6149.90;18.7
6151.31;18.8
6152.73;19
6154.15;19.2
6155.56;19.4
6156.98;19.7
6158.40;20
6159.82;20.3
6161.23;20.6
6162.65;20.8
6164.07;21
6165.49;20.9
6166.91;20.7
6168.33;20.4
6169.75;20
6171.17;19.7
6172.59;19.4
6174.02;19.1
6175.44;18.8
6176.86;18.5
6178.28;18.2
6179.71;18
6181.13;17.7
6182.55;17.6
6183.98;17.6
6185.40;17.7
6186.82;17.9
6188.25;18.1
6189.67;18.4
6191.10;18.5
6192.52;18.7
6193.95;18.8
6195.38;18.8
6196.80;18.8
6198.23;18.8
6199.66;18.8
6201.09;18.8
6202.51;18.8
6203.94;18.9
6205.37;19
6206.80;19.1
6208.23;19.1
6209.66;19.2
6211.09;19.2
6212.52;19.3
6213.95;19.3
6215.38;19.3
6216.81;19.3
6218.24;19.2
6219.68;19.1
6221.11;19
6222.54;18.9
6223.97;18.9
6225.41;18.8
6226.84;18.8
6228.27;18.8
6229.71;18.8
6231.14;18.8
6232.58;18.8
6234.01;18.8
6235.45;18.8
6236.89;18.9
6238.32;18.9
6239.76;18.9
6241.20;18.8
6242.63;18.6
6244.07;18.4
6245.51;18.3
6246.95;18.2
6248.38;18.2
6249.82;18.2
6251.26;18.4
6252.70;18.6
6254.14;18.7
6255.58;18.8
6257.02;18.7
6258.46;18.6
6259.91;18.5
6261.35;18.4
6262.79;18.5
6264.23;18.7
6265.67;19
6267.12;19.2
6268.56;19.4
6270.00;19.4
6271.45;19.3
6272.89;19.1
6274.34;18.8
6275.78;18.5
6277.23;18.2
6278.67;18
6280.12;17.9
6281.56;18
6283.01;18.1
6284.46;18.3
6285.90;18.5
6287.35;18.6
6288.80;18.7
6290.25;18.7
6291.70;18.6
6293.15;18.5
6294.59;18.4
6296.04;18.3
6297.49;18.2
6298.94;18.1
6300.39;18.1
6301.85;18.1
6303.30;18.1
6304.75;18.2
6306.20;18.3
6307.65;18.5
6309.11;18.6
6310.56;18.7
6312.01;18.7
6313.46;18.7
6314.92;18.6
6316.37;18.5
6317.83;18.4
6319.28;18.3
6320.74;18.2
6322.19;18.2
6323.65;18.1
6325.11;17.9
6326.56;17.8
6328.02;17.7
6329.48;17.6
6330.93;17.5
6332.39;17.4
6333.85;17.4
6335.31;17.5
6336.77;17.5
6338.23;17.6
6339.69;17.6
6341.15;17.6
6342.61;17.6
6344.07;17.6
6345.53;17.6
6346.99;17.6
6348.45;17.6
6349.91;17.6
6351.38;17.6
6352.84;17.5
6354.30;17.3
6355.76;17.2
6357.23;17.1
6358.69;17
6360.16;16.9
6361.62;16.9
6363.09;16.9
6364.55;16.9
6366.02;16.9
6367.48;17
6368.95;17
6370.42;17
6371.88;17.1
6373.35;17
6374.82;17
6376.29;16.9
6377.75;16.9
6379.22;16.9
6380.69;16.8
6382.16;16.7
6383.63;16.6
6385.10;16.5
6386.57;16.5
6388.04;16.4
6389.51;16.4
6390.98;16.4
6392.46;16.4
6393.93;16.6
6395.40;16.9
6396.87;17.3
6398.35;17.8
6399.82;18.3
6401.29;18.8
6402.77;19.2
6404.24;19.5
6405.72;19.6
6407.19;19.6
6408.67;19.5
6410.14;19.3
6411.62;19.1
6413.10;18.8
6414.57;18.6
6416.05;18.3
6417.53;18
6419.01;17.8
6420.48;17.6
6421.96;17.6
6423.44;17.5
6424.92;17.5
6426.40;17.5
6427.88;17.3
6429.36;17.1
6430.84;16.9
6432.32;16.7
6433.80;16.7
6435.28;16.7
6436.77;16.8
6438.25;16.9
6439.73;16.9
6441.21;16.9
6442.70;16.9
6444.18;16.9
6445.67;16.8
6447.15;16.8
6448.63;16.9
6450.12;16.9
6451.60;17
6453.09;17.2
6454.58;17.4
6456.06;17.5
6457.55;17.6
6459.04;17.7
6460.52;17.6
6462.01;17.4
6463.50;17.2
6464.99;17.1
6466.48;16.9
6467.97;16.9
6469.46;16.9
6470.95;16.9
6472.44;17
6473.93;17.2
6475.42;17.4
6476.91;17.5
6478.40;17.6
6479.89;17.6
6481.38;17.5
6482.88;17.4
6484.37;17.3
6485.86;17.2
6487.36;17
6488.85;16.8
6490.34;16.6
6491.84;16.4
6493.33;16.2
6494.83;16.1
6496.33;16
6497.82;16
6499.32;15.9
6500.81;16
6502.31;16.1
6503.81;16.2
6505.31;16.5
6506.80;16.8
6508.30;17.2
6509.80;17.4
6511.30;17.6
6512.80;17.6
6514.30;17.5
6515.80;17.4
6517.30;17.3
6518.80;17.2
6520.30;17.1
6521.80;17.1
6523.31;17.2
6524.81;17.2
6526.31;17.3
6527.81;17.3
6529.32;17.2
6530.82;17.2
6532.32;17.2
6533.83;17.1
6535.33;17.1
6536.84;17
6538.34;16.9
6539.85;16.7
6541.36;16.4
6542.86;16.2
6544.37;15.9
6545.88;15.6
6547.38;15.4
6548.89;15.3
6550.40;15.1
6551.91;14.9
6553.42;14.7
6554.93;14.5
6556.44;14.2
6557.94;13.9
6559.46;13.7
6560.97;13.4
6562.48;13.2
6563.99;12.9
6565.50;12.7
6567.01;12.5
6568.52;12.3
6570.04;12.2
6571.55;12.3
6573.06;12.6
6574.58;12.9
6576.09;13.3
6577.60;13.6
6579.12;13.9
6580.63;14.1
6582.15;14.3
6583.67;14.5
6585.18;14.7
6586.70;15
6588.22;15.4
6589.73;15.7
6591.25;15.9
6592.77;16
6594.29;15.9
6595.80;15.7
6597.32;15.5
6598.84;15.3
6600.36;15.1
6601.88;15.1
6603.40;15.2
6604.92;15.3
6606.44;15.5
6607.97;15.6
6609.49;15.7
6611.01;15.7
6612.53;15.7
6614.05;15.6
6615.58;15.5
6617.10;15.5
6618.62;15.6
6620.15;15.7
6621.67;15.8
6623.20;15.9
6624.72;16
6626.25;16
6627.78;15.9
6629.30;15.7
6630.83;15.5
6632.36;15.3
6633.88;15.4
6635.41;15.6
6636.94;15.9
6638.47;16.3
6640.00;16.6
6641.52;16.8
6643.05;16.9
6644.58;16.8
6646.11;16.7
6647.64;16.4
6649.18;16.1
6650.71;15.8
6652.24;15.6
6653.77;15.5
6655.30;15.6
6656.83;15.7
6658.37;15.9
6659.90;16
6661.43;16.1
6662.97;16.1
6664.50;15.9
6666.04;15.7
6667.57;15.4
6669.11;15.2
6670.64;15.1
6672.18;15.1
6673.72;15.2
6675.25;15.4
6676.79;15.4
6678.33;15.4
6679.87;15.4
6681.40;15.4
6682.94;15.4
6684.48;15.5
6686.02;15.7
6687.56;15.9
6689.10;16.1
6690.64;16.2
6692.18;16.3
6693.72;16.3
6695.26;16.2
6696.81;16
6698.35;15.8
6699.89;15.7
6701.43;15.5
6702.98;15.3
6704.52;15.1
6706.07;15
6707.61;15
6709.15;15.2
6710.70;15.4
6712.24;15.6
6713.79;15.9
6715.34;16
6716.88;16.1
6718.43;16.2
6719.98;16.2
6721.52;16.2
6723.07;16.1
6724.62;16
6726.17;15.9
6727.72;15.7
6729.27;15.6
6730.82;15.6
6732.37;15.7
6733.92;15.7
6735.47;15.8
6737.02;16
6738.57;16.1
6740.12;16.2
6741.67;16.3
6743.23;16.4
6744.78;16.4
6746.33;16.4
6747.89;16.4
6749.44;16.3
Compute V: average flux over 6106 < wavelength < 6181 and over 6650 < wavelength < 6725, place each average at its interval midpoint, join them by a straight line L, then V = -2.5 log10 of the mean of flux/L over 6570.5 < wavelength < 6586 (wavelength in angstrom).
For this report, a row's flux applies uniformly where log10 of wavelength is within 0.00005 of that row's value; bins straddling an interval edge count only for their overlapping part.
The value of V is 0.20 mag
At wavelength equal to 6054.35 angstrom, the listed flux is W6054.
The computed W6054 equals 19.1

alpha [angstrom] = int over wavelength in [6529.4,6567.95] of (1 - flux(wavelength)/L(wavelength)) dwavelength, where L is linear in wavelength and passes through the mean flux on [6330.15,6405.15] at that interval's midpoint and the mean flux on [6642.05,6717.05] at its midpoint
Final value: 2.76 angstrom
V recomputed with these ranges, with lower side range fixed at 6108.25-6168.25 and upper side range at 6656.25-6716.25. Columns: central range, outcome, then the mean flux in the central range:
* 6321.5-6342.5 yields 0.02 mag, 17.7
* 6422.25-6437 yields 0.02 mag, 17.1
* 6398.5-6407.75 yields -0.09 mag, 19.1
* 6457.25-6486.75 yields -0.01 mag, 17.3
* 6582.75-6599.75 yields 0.06 mag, 15.4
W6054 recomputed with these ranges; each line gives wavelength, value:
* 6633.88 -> 15.4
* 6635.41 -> 15.6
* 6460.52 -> 17.6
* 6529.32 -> 17.2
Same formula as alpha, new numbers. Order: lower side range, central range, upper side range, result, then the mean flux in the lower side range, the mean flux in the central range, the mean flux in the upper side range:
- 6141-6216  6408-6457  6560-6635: -3.0 angstrom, 19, 17.5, 14.8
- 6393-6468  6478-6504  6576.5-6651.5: 0.4 angstrom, 17.6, 16.7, 15.6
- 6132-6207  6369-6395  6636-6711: 1.3 angstrom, 18.9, 16.7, 15.8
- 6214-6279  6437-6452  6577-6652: 0.2 angstrom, 18.8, 16.9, 15.6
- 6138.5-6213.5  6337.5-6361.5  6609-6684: 0.5 angstrom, 19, 17.4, 15.8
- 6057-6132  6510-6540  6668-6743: -0.7 angstrom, 19.5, 17.2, 15.7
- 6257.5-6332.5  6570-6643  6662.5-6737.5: 4.8 angstrom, 18.4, 15.2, 15.7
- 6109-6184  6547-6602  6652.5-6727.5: 7.3 angstrom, 19.2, 14.2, 15.7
